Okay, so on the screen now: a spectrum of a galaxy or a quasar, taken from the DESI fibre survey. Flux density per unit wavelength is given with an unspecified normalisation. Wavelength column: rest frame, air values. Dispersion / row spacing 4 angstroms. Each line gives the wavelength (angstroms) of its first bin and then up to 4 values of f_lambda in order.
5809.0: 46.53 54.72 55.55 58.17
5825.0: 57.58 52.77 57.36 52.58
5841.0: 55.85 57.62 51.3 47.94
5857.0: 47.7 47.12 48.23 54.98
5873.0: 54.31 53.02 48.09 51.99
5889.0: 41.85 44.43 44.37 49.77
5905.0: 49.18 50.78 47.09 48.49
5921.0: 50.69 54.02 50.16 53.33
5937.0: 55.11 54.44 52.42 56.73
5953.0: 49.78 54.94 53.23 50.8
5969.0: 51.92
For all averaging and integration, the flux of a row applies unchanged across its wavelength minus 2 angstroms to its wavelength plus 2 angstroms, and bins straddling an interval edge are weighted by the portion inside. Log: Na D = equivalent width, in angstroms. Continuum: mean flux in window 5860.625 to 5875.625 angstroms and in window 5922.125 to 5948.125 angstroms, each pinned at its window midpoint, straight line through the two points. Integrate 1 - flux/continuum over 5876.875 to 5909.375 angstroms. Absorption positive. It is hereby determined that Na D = 2.8 angstroms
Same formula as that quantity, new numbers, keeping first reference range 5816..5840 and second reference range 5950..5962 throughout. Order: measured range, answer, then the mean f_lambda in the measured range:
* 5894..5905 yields 1.4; 47.2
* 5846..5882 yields 2.8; 50.6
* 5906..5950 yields 1.3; 51.9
